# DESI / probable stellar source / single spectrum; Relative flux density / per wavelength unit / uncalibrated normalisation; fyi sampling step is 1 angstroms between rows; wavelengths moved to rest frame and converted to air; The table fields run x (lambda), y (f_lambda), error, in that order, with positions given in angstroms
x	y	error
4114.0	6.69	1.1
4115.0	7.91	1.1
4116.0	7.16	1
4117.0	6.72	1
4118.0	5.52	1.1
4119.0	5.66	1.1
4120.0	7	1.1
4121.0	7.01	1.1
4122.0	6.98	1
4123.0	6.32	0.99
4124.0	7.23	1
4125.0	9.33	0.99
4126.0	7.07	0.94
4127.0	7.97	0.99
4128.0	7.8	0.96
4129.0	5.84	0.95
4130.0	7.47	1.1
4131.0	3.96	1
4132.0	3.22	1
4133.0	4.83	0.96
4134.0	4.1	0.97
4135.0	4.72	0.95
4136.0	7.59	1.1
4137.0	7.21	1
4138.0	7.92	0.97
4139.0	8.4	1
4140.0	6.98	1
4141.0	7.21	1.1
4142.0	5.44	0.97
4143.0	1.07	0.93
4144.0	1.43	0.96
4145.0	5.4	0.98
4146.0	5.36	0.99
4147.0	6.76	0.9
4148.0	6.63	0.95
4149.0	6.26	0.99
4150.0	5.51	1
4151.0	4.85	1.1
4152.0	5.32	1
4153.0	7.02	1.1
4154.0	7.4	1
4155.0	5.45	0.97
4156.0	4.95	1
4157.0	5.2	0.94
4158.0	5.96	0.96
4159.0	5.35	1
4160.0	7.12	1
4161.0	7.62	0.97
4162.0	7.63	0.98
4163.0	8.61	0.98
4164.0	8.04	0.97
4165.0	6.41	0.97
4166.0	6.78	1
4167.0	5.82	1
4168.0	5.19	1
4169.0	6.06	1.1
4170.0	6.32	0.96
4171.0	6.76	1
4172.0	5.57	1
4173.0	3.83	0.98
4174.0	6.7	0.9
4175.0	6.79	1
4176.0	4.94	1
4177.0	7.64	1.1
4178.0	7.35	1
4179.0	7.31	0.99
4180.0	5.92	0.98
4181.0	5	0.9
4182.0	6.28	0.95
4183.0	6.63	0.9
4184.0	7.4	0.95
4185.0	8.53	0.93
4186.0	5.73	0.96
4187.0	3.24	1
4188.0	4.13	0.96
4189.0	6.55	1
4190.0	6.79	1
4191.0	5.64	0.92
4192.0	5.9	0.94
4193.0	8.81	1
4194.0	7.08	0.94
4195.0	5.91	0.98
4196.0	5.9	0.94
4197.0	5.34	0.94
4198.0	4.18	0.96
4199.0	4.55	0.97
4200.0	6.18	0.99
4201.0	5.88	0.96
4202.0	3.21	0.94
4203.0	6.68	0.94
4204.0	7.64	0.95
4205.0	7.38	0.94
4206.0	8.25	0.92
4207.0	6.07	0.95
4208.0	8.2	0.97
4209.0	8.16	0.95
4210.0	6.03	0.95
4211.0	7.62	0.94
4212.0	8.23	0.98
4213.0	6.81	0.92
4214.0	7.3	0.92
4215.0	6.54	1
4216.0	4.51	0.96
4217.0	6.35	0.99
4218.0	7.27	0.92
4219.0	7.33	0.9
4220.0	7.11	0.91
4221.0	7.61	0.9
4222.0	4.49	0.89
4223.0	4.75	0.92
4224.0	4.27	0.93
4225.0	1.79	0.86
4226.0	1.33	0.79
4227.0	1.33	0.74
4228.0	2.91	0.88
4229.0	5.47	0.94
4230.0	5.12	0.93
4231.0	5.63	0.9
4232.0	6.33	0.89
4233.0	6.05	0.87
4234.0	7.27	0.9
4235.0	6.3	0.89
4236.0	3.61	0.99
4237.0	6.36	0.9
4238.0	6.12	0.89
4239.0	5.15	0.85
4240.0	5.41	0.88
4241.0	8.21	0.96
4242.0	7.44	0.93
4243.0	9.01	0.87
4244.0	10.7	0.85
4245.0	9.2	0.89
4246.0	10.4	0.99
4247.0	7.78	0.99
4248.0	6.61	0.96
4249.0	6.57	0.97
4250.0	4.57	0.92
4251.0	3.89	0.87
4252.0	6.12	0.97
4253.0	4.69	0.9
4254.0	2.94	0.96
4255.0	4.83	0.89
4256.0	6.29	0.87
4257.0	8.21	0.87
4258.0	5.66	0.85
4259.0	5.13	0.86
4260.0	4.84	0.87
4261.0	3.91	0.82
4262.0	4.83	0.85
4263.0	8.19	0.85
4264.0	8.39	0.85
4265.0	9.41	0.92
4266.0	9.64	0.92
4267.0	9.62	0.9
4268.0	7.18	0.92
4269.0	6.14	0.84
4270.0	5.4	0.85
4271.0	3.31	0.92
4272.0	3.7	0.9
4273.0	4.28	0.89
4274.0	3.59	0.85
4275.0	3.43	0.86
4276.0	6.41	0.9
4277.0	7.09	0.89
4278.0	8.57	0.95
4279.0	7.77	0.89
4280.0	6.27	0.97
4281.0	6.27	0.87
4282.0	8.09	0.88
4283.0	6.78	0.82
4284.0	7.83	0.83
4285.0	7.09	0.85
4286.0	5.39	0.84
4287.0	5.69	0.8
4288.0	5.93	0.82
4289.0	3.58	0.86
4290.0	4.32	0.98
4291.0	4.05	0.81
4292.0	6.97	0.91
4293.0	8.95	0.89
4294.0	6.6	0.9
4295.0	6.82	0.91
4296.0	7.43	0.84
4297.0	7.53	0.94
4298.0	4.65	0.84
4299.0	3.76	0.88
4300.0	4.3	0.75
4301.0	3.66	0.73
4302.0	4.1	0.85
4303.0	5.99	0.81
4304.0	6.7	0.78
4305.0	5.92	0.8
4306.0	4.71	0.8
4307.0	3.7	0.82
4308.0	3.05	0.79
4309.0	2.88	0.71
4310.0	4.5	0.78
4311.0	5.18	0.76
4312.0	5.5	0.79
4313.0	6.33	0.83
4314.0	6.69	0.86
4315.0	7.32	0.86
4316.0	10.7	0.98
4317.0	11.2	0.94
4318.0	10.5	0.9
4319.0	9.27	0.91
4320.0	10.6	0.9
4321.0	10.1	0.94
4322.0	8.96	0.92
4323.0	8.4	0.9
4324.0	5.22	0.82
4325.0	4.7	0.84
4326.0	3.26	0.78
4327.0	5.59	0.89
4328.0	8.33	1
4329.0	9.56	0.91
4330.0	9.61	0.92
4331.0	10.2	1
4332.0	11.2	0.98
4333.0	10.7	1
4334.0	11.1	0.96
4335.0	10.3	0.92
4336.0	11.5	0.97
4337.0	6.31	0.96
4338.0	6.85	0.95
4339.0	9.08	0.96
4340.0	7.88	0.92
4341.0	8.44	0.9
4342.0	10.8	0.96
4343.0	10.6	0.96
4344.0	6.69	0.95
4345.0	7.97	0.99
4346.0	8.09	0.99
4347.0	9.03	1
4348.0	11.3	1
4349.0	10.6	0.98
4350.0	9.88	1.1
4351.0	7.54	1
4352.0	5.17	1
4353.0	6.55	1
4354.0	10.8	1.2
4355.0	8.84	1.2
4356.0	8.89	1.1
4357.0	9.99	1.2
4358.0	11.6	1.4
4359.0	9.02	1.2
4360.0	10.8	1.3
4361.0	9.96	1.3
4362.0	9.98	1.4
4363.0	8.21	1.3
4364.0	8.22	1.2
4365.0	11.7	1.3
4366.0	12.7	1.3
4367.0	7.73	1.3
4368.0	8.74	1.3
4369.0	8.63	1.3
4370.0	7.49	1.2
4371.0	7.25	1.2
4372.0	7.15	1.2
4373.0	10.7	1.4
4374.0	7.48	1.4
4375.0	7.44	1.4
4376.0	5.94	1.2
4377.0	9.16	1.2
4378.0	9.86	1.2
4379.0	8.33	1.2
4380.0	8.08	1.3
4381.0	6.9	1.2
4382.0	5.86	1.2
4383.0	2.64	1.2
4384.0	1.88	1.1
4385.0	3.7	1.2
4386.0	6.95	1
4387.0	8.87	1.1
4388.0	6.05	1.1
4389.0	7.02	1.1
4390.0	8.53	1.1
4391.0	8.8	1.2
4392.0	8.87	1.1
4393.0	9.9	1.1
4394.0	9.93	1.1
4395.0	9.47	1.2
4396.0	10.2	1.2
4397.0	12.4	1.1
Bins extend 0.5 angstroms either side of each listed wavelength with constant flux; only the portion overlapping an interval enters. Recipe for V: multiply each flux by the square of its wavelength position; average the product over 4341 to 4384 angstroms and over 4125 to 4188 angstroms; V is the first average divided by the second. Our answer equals 1.55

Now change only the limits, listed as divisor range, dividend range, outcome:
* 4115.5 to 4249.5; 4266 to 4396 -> 1.29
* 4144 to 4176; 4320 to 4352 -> 1.54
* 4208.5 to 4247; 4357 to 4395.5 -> 1.42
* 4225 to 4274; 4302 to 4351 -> 1.37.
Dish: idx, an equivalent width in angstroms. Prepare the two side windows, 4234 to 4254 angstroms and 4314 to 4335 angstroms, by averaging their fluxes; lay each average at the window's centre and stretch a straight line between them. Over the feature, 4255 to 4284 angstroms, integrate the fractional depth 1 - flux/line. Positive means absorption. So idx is 3.8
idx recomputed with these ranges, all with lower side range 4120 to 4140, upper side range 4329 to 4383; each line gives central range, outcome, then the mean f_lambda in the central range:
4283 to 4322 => 9.5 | 6.34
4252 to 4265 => 3.4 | 5.82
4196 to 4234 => 8.4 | 5.8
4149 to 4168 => 1.5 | 6.36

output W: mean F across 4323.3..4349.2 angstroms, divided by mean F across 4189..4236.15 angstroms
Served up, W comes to 1.5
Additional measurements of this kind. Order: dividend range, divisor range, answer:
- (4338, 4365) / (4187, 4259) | 1.49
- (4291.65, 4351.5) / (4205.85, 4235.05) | 1.30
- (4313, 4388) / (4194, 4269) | 1.36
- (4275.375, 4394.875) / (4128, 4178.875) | 1.27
